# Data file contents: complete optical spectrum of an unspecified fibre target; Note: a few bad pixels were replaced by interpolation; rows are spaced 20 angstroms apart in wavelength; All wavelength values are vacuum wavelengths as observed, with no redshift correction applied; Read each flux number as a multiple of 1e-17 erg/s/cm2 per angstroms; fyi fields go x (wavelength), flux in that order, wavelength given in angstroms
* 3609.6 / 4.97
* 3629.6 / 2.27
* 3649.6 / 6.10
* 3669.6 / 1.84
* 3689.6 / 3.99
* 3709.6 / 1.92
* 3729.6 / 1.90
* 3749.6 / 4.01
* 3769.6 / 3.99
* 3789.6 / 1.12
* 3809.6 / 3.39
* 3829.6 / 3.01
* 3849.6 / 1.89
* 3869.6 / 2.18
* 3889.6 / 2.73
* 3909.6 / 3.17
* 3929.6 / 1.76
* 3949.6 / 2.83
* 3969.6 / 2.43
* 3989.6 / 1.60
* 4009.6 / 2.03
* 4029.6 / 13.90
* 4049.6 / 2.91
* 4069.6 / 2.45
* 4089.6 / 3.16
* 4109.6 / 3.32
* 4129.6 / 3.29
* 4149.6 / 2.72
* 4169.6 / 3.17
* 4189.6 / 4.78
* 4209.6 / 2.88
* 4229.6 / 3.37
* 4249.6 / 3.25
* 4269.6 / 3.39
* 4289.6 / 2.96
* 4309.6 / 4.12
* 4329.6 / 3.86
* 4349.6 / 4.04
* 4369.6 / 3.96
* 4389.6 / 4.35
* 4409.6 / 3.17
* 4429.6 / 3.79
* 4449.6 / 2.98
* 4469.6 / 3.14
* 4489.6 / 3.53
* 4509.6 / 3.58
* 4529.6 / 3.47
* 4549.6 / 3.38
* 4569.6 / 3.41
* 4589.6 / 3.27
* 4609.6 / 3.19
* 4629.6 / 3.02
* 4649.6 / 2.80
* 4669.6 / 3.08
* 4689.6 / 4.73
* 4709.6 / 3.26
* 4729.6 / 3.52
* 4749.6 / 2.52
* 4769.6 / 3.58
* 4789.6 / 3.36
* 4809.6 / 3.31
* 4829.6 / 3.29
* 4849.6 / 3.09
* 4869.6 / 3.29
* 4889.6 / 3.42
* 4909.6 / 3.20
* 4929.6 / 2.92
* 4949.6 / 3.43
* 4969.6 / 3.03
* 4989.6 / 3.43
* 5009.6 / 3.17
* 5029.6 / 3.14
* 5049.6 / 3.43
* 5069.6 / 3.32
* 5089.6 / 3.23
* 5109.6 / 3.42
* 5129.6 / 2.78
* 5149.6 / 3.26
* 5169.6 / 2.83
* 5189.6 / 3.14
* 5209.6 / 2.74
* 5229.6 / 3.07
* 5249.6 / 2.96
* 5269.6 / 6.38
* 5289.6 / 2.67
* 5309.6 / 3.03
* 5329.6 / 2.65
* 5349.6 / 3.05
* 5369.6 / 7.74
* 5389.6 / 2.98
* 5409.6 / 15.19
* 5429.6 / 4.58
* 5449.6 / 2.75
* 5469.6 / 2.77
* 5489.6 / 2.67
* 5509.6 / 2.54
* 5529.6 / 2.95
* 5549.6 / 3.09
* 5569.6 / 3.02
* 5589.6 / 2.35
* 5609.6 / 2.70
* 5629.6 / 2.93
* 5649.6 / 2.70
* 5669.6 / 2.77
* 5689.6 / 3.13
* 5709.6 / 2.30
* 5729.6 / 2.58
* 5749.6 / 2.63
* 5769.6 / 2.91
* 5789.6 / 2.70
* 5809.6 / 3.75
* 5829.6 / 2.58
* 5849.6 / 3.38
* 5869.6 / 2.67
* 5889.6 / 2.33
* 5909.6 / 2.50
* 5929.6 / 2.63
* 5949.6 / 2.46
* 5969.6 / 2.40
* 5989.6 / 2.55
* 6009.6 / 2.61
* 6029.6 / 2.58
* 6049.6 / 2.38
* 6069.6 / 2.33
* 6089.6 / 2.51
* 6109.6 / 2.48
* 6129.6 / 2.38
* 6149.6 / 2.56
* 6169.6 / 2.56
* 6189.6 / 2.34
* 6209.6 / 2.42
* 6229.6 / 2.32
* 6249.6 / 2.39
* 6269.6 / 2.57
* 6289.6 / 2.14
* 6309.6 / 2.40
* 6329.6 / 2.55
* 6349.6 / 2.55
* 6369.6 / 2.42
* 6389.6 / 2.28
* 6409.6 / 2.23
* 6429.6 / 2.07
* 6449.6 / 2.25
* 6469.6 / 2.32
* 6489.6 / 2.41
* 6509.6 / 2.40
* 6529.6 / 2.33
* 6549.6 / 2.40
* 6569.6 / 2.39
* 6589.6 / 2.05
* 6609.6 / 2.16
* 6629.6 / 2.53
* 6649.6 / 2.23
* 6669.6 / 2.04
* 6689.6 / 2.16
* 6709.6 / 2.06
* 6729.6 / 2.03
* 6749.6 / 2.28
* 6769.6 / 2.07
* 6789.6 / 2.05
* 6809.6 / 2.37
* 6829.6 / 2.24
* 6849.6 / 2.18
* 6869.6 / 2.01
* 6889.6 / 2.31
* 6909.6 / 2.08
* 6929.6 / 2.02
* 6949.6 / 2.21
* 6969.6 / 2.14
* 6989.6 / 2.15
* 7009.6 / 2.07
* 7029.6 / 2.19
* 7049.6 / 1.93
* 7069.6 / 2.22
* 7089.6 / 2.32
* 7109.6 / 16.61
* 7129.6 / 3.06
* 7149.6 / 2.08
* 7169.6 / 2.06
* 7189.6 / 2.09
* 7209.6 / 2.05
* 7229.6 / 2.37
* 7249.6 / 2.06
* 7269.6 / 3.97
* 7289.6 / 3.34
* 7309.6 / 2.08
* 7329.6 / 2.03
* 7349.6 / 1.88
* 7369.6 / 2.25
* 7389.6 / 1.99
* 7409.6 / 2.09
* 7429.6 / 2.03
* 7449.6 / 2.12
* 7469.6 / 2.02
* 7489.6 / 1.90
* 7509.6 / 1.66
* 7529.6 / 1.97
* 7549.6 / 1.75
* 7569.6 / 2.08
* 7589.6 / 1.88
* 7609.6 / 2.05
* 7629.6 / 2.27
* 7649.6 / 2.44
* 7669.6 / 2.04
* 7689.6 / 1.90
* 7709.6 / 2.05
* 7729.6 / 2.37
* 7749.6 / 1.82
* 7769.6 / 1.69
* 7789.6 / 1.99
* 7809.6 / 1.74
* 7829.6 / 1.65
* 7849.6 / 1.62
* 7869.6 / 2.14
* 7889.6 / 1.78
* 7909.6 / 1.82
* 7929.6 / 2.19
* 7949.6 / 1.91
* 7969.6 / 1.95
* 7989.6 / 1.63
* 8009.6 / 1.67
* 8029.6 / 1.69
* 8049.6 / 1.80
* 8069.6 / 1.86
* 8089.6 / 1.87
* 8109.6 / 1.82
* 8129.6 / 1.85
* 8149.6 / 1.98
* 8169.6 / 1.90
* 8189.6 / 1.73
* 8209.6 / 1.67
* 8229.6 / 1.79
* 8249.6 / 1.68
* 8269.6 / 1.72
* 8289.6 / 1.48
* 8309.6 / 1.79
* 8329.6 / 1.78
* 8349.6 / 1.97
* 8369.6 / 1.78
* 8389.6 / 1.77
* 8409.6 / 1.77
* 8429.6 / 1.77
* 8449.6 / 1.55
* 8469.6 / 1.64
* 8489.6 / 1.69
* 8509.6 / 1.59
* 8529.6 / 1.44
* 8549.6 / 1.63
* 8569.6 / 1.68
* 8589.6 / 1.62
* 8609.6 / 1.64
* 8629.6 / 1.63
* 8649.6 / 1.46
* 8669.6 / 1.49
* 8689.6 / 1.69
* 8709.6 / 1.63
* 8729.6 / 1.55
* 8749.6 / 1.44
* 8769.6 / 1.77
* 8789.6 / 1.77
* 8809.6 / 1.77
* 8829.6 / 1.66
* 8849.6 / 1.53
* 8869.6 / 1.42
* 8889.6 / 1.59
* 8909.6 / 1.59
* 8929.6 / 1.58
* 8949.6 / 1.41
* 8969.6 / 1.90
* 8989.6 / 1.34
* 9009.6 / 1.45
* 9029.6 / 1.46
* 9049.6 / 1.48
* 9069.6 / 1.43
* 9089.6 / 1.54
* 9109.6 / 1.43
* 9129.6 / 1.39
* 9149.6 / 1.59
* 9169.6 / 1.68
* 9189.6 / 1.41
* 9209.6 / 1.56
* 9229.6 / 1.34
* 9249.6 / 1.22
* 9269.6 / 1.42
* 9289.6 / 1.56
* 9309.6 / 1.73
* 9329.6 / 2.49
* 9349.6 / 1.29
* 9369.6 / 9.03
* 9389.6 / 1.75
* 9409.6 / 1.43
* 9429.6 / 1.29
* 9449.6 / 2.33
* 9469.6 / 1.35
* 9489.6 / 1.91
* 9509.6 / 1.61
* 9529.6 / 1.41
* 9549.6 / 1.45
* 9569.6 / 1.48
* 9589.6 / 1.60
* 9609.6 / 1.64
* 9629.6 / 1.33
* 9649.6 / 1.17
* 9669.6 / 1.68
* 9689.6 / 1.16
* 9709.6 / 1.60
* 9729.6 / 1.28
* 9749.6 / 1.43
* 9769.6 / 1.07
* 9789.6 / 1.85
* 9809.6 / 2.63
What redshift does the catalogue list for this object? 0.08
